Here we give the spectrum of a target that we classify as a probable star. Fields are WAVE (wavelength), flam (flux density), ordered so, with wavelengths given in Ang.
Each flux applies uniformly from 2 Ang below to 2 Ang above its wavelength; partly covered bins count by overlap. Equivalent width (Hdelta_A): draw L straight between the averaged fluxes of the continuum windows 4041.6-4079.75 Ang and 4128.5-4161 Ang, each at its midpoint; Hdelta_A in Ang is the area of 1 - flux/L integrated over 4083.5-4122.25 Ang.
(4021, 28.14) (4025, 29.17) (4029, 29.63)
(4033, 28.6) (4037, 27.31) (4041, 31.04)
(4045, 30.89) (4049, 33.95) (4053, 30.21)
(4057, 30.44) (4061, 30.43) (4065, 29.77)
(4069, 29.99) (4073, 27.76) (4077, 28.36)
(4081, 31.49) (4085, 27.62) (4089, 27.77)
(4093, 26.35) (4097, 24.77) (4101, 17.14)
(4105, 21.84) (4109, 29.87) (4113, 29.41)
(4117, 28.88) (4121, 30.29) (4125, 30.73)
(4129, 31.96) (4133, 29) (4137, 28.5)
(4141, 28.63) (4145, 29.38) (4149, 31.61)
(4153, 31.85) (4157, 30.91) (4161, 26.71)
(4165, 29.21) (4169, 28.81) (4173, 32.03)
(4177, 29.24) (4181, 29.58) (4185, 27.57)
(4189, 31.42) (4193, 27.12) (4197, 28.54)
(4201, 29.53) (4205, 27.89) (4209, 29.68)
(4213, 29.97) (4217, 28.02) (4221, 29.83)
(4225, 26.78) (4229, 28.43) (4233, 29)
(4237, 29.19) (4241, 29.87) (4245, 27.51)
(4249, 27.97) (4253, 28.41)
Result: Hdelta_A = 4.9 Ang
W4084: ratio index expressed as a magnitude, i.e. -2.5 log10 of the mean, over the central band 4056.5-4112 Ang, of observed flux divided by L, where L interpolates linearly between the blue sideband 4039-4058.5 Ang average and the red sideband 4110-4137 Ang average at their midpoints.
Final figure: 0.12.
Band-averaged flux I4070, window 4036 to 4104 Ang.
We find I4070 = 28.5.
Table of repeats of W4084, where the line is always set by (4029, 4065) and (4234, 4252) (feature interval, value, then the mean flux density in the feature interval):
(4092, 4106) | 0.32 mag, 22.3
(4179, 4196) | 0.01 mag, 28.9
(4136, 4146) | 0.03 mag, 28.8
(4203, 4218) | 0.00 mag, 28.9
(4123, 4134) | -0.04 mag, 30.7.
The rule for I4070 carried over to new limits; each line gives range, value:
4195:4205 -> 28.8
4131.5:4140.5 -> 28.7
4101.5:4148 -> 28.6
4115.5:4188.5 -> 29.8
